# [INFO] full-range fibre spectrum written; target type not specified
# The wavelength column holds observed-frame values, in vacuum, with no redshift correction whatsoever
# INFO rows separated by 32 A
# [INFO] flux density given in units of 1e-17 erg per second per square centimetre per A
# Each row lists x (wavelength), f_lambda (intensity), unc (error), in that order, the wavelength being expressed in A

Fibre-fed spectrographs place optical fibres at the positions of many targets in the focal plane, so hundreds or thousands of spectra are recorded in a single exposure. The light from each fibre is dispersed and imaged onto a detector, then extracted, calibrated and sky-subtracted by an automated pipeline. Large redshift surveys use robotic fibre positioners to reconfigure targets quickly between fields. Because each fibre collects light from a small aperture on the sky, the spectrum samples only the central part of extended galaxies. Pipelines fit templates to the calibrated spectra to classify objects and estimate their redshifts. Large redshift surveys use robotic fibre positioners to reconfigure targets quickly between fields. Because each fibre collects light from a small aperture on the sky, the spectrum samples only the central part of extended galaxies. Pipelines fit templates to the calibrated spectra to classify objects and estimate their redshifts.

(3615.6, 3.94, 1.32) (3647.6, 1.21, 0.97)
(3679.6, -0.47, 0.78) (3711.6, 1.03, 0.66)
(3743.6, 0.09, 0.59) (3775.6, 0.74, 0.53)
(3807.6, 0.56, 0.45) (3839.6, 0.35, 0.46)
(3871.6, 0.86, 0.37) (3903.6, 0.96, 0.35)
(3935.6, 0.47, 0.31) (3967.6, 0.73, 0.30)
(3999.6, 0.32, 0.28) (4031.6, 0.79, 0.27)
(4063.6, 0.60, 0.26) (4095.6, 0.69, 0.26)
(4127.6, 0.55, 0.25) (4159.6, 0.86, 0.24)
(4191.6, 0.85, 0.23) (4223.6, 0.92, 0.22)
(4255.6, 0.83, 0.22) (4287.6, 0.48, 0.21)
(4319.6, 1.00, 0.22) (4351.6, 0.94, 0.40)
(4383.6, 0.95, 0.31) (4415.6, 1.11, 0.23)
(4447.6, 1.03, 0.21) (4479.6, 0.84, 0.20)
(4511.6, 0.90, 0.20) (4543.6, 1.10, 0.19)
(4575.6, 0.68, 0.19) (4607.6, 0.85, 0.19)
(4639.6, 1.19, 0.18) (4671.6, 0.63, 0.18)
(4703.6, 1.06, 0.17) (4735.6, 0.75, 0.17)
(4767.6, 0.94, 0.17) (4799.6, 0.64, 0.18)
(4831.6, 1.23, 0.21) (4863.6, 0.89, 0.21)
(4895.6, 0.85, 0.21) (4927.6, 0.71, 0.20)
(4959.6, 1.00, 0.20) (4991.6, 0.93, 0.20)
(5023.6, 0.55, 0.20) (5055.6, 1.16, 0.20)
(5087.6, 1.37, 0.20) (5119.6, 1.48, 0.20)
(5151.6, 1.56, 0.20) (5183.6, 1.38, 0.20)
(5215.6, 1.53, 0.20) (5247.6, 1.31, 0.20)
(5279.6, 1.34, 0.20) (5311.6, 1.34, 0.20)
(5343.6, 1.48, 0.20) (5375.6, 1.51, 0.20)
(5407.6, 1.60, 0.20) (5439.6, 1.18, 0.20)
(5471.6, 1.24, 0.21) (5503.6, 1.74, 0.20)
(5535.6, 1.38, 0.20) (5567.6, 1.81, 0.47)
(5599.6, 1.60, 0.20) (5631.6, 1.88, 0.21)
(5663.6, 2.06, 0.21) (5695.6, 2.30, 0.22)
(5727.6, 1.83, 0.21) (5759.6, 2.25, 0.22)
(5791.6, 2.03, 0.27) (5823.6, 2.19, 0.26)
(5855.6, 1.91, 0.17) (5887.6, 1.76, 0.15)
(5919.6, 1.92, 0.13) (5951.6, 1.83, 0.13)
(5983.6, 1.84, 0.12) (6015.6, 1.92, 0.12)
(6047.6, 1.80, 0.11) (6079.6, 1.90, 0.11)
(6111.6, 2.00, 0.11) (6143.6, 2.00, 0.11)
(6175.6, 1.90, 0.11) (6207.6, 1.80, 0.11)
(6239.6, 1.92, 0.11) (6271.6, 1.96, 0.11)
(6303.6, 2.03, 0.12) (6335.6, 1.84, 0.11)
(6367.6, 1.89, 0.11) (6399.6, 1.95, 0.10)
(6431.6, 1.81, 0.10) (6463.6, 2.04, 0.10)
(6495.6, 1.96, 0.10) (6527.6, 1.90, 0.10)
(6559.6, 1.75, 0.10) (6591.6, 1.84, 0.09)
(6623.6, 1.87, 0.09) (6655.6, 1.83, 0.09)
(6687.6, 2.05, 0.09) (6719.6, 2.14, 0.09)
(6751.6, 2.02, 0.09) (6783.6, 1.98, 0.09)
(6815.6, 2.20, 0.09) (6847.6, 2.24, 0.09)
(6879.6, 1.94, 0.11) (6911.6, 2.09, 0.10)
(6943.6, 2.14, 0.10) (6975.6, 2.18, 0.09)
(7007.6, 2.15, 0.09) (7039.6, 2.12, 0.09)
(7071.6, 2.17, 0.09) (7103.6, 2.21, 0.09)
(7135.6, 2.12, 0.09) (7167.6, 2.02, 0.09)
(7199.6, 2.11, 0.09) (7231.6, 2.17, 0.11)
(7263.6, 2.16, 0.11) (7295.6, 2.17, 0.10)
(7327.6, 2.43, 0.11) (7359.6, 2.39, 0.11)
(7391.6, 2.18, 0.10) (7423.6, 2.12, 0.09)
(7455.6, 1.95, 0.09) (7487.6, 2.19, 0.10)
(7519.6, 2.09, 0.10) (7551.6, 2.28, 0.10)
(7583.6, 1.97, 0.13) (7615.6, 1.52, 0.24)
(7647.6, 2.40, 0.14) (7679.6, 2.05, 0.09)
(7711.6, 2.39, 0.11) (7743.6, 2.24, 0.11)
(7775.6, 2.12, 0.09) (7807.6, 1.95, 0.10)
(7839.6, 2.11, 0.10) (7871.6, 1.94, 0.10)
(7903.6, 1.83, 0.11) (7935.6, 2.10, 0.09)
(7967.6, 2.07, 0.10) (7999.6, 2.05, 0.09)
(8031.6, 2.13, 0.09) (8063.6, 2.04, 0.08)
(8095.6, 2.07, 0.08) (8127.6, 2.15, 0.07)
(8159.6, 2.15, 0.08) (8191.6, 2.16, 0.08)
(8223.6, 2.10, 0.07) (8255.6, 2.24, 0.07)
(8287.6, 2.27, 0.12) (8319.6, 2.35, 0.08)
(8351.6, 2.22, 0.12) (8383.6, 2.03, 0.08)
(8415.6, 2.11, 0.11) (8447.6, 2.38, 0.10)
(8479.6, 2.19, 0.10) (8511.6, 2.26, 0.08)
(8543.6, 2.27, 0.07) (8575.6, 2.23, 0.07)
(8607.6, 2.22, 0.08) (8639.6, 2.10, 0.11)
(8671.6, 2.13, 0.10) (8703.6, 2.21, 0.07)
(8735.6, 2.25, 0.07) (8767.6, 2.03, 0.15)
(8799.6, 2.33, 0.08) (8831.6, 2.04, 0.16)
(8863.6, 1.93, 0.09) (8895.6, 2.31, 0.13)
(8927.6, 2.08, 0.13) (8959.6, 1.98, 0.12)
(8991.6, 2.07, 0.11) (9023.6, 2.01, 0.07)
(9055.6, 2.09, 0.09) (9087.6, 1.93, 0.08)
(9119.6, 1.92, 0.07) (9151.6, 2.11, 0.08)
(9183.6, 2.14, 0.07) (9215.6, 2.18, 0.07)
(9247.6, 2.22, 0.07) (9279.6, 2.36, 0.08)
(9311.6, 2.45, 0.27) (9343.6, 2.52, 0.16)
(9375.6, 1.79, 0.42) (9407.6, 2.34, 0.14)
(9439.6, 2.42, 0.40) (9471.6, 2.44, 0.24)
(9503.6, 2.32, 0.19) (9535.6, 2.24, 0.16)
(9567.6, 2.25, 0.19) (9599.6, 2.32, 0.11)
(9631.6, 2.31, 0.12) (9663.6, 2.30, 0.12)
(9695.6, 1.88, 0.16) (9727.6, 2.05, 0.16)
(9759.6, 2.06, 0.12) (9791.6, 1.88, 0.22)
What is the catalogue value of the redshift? 0.26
